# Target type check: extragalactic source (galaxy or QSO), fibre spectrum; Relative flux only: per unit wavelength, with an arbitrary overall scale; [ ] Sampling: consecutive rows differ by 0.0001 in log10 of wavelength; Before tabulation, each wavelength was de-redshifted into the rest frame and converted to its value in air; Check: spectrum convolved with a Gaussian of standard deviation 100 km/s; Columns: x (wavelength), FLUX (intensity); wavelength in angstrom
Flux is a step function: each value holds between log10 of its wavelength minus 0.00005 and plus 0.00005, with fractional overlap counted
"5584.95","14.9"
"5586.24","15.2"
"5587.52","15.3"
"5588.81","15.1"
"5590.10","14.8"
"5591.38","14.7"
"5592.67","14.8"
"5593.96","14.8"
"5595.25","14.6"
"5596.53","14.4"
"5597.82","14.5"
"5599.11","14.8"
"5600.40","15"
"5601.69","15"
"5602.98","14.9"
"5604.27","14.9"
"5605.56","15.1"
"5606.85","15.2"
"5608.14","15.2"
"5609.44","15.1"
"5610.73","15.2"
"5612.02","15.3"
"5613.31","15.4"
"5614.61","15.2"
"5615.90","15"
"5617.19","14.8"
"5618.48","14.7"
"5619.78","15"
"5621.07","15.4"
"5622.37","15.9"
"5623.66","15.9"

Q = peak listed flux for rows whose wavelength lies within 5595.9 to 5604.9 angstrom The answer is 15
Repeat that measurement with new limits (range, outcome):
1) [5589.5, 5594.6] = 14.8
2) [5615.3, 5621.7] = 15.4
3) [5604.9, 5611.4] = 15.2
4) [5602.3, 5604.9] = 14.9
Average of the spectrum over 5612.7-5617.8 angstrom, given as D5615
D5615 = 15.1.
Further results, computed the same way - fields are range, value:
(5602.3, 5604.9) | 14.9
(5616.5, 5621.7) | 15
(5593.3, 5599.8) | 14.6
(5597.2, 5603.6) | 14.8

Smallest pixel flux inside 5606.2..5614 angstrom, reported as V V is 15.1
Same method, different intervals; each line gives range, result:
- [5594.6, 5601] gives 14.4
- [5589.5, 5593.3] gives 14.7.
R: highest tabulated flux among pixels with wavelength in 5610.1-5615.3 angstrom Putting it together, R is 15.4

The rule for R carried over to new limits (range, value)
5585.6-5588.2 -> 15.3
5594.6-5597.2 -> 14.6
